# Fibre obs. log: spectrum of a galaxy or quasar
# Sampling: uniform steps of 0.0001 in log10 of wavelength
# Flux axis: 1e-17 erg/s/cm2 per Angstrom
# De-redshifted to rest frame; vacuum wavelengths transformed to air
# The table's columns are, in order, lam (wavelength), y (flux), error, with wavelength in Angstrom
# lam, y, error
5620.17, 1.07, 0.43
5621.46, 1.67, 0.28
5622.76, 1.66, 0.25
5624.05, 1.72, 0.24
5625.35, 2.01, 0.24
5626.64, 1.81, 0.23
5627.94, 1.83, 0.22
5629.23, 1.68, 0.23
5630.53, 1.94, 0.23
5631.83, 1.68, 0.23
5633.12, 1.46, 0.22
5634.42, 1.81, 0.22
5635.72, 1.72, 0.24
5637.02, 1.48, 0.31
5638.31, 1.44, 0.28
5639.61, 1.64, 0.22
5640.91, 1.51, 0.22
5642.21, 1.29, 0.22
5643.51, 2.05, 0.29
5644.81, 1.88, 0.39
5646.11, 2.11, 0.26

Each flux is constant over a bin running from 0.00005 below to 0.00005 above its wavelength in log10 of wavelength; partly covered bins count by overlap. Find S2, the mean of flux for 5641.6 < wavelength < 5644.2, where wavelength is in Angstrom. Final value 1.68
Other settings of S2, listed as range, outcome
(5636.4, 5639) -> 1.47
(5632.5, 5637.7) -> 1.62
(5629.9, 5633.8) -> 1.69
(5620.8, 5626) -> 1.76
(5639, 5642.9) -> 1.48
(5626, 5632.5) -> 1.79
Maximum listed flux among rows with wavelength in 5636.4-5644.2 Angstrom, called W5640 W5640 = 2.05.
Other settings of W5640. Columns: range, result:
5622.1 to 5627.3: 2.01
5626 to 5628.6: 1.83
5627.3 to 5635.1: 1.94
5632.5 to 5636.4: 1.81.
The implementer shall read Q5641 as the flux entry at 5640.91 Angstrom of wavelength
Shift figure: 1.51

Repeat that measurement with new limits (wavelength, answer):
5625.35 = 2.01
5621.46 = 1.67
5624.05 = 1.72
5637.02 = 1.48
